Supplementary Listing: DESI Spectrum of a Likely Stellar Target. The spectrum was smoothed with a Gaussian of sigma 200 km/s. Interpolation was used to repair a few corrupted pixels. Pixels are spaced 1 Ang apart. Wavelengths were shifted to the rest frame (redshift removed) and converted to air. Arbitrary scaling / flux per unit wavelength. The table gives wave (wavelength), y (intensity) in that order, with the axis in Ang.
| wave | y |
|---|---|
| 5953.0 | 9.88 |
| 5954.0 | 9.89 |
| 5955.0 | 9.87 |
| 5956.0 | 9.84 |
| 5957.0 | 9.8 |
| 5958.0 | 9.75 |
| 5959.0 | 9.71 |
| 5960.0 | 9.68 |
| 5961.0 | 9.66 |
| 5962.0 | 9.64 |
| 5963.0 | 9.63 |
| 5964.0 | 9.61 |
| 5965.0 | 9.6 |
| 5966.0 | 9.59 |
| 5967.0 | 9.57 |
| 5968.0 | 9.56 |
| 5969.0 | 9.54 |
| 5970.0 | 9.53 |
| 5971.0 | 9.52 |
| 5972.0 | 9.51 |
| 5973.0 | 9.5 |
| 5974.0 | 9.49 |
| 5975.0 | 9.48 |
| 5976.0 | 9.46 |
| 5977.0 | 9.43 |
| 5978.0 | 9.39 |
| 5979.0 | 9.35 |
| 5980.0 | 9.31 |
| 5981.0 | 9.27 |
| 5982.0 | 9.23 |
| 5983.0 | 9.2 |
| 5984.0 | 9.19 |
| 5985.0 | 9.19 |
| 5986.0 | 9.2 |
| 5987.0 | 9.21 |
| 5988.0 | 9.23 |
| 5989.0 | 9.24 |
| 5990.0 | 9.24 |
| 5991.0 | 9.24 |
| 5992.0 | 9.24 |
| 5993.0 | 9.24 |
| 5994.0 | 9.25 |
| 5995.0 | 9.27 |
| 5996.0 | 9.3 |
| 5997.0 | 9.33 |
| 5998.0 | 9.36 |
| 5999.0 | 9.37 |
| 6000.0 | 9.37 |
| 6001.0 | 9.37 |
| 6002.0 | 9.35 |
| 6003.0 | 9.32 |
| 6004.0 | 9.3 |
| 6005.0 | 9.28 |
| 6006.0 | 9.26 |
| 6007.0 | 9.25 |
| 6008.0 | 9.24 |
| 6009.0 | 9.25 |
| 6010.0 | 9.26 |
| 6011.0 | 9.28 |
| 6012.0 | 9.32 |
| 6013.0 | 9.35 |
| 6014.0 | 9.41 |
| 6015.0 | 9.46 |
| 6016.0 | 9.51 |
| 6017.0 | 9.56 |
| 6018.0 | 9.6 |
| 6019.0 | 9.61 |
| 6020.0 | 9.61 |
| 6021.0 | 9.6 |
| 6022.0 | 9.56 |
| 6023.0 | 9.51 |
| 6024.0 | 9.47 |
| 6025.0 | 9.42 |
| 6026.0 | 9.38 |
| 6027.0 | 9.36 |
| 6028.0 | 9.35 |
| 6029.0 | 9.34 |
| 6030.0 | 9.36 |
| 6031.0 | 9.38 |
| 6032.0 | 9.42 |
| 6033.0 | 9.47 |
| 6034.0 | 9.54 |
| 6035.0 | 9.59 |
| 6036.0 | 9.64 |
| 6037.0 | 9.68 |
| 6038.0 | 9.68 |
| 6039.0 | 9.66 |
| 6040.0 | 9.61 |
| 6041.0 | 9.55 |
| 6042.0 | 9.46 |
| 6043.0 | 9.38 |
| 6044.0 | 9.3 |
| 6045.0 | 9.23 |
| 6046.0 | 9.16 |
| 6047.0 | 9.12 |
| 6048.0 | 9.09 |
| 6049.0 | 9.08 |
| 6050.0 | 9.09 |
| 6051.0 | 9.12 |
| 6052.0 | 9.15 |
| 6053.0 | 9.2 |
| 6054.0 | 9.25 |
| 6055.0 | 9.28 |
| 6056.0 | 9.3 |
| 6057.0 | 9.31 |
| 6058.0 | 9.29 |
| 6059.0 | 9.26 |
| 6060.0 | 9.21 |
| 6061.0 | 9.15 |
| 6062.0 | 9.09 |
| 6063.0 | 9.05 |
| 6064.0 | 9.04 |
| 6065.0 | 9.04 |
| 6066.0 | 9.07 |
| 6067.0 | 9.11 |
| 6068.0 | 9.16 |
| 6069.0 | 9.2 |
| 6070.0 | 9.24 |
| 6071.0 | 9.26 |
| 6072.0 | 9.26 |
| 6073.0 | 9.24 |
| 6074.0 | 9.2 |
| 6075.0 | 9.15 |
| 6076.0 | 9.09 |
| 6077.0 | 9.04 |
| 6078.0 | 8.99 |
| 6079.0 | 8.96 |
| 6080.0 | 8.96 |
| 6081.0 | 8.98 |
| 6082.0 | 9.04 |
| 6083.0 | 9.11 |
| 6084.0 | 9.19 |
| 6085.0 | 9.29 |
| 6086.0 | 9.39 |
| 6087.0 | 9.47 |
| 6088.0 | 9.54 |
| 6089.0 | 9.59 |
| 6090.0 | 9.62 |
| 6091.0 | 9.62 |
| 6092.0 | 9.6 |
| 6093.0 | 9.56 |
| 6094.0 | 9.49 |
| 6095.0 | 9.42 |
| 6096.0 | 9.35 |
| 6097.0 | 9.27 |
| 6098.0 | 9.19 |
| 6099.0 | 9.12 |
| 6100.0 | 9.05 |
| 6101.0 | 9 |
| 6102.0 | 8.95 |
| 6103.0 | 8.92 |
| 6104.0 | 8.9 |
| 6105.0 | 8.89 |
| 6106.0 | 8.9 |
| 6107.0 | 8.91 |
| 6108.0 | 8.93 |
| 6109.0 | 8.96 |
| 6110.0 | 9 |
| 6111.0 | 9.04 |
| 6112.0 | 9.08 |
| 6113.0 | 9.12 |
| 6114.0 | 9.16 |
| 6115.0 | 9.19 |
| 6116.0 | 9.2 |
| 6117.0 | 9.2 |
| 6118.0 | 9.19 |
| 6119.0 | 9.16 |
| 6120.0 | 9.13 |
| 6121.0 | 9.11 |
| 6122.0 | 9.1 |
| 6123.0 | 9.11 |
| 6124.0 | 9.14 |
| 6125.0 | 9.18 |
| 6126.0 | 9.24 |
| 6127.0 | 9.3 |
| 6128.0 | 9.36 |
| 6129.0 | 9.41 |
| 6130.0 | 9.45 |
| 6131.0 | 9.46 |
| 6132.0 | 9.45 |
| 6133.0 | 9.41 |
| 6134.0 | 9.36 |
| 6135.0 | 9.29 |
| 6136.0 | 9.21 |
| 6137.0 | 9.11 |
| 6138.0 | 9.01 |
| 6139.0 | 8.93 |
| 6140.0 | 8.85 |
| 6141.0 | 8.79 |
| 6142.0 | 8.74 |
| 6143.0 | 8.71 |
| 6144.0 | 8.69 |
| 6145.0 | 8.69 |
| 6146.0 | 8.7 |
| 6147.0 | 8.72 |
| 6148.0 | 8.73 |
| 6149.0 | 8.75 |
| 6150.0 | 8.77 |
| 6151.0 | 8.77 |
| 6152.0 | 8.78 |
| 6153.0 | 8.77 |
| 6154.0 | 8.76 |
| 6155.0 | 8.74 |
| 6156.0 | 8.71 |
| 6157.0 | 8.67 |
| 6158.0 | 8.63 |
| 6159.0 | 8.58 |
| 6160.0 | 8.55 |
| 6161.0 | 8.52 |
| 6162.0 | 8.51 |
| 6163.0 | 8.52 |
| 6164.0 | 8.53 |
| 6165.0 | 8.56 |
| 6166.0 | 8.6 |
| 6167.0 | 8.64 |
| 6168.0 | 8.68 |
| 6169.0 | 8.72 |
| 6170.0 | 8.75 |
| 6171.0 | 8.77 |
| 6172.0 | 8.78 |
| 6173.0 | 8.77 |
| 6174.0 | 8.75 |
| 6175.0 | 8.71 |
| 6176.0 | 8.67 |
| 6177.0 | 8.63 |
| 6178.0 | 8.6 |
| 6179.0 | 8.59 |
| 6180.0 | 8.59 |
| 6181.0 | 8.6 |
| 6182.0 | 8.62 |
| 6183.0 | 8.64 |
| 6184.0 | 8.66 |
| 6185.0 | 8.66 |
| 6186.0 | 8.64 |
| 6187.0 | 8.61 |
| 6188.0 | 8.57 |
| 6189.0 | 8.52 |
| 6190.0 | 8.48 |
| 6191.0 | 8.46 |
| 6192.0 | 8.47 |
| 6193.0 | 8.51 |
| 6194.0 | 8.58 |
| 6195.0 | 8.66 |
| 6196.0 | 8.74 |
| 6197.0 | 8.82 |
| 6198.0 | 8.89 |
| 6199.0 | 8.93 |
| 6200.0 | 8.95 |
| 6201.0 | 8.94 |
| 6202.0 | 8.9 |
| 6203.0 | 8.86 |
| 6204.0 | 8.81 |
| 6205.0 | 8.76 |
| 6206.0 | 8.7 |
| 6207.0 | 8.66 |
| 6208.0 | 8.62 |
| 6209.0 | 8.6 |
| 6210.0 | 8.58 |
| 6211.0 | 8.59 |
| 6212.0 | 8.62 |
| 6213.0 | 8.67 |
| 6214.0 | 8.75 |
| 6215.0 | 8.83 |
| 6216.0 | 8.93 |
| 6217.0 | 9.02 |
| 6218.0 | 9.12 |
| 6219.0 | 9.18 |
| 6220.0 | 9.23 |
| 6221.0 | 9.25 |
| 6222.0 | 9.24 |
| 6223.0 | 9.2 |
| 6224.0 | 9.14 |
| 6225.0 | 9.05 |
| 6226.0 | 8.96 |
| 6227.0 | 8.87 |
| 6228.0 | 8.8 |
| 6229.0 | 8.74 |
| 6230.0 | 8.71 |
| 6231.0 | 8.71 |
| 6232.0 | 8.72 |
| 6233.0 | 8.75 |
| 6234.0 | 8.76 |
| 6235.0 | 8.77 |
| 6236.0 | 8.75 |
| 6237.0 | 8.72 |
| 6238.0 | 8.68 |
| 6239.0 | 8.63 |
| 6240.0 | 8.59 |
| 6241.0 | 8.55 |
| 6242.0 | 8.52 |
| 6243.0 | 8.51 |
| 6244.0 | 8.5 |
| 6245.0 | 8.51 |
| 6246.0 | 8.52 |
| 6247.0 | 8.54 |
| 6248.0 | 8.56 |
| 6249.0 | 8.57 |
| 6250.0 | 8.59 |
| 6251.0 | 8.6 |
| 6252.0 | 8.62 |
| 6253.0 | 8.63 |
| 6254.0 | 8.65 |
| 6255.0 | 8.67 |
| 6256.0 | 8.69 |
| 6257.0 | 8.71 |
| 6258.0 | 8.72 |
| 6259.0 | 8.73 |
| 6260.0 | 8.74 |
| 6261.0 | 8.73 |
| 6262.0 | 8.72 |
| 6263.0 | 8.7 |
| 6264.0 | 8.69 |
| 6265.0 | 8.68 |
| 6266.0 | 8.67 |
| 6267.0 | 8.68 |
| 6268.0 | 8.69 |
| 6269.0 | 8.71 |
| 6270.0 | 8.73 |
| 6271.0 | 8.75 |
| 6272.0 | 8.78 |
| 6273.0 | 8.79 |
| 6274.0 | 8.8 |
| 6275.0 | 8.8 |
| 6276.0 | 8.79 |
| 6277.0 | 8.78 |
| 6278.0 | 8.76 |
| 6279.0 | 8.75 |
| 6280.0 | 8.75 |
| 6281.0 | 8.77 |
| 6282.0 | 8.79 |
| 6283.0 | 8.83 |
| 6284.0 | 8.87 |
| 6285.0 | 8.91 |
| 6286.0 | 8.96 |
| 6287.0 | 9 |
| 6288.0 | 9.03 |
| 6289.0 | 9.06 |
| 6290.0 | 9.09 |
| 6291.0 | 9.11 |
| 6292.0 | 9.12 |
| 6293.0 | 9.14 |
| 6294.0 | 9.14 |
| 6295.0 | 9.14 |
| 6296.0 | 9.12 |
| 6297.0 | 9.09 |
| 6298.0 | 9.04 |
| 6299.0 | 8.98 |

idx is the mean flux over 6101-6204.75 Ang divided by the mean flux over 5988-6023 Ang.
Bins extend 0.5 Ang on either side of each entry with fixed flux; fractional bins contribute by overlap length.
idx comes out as 0.9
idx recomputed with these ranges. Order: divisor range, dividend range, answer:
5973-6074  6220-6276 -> 0.94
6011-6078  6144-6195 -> 0.93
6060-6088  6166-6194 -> 0.94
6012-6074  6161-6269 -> 0.93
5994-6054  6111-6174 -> 0.95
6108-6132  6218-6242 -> 0.97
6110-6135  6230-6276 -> 0.94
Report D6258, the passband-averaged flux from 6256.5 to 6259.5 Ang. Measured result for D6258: 8.72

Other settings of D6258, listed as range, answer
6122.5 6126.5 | 9.17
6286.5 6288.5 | 9.02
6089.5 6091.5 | 9.62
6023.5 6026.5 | 9.42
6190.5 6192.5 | 8.46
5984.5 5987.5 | 9.2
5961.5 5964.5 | 9.63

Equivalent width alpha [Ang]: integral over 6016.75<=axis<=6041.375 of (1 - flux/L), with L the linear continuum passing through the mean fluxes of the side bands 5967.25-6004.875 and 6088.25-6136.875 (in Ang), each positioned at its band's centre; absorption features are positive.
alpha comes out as -0.6 Ang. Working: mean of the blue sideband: 9.34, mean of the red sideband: 9.22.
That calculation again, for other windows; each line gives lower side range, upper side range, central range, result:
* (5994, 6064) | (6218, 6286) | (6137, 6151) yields 0.4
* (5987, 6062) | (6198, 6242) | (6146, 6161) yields 0.5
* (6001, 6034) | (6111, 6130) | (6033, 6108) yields 0.4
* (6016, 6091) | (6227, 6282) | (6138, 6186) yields 1.5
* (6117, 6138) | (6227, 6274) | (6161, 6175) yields 0.6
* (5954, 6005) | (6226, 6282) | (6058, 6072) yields 0.1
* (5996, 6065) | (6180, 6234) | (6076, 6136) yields -0.6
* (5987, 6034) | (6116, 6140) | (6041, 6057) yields 0.2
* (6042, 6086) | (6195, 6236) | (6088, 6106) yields -0.3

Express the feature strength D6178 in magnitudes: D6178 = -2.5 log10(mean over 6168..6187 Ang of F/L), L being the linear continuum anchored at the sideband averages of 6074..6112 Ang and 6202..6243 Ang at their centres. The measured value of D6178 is 0.03 mag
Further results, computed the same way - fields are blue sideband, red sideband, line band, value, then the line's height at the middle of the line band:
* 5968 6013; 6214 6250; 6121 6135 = -0.032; 9.03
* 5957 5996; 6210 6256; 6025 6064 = -0.009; 9.25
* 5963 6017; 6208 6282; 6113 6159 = 0.000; 9.01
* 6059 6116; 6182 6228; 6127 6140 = -0.030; 9.02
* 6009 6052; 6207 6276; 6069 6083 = 0.019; 9.27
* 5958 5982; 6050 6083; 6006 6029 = -0.010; 9.34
